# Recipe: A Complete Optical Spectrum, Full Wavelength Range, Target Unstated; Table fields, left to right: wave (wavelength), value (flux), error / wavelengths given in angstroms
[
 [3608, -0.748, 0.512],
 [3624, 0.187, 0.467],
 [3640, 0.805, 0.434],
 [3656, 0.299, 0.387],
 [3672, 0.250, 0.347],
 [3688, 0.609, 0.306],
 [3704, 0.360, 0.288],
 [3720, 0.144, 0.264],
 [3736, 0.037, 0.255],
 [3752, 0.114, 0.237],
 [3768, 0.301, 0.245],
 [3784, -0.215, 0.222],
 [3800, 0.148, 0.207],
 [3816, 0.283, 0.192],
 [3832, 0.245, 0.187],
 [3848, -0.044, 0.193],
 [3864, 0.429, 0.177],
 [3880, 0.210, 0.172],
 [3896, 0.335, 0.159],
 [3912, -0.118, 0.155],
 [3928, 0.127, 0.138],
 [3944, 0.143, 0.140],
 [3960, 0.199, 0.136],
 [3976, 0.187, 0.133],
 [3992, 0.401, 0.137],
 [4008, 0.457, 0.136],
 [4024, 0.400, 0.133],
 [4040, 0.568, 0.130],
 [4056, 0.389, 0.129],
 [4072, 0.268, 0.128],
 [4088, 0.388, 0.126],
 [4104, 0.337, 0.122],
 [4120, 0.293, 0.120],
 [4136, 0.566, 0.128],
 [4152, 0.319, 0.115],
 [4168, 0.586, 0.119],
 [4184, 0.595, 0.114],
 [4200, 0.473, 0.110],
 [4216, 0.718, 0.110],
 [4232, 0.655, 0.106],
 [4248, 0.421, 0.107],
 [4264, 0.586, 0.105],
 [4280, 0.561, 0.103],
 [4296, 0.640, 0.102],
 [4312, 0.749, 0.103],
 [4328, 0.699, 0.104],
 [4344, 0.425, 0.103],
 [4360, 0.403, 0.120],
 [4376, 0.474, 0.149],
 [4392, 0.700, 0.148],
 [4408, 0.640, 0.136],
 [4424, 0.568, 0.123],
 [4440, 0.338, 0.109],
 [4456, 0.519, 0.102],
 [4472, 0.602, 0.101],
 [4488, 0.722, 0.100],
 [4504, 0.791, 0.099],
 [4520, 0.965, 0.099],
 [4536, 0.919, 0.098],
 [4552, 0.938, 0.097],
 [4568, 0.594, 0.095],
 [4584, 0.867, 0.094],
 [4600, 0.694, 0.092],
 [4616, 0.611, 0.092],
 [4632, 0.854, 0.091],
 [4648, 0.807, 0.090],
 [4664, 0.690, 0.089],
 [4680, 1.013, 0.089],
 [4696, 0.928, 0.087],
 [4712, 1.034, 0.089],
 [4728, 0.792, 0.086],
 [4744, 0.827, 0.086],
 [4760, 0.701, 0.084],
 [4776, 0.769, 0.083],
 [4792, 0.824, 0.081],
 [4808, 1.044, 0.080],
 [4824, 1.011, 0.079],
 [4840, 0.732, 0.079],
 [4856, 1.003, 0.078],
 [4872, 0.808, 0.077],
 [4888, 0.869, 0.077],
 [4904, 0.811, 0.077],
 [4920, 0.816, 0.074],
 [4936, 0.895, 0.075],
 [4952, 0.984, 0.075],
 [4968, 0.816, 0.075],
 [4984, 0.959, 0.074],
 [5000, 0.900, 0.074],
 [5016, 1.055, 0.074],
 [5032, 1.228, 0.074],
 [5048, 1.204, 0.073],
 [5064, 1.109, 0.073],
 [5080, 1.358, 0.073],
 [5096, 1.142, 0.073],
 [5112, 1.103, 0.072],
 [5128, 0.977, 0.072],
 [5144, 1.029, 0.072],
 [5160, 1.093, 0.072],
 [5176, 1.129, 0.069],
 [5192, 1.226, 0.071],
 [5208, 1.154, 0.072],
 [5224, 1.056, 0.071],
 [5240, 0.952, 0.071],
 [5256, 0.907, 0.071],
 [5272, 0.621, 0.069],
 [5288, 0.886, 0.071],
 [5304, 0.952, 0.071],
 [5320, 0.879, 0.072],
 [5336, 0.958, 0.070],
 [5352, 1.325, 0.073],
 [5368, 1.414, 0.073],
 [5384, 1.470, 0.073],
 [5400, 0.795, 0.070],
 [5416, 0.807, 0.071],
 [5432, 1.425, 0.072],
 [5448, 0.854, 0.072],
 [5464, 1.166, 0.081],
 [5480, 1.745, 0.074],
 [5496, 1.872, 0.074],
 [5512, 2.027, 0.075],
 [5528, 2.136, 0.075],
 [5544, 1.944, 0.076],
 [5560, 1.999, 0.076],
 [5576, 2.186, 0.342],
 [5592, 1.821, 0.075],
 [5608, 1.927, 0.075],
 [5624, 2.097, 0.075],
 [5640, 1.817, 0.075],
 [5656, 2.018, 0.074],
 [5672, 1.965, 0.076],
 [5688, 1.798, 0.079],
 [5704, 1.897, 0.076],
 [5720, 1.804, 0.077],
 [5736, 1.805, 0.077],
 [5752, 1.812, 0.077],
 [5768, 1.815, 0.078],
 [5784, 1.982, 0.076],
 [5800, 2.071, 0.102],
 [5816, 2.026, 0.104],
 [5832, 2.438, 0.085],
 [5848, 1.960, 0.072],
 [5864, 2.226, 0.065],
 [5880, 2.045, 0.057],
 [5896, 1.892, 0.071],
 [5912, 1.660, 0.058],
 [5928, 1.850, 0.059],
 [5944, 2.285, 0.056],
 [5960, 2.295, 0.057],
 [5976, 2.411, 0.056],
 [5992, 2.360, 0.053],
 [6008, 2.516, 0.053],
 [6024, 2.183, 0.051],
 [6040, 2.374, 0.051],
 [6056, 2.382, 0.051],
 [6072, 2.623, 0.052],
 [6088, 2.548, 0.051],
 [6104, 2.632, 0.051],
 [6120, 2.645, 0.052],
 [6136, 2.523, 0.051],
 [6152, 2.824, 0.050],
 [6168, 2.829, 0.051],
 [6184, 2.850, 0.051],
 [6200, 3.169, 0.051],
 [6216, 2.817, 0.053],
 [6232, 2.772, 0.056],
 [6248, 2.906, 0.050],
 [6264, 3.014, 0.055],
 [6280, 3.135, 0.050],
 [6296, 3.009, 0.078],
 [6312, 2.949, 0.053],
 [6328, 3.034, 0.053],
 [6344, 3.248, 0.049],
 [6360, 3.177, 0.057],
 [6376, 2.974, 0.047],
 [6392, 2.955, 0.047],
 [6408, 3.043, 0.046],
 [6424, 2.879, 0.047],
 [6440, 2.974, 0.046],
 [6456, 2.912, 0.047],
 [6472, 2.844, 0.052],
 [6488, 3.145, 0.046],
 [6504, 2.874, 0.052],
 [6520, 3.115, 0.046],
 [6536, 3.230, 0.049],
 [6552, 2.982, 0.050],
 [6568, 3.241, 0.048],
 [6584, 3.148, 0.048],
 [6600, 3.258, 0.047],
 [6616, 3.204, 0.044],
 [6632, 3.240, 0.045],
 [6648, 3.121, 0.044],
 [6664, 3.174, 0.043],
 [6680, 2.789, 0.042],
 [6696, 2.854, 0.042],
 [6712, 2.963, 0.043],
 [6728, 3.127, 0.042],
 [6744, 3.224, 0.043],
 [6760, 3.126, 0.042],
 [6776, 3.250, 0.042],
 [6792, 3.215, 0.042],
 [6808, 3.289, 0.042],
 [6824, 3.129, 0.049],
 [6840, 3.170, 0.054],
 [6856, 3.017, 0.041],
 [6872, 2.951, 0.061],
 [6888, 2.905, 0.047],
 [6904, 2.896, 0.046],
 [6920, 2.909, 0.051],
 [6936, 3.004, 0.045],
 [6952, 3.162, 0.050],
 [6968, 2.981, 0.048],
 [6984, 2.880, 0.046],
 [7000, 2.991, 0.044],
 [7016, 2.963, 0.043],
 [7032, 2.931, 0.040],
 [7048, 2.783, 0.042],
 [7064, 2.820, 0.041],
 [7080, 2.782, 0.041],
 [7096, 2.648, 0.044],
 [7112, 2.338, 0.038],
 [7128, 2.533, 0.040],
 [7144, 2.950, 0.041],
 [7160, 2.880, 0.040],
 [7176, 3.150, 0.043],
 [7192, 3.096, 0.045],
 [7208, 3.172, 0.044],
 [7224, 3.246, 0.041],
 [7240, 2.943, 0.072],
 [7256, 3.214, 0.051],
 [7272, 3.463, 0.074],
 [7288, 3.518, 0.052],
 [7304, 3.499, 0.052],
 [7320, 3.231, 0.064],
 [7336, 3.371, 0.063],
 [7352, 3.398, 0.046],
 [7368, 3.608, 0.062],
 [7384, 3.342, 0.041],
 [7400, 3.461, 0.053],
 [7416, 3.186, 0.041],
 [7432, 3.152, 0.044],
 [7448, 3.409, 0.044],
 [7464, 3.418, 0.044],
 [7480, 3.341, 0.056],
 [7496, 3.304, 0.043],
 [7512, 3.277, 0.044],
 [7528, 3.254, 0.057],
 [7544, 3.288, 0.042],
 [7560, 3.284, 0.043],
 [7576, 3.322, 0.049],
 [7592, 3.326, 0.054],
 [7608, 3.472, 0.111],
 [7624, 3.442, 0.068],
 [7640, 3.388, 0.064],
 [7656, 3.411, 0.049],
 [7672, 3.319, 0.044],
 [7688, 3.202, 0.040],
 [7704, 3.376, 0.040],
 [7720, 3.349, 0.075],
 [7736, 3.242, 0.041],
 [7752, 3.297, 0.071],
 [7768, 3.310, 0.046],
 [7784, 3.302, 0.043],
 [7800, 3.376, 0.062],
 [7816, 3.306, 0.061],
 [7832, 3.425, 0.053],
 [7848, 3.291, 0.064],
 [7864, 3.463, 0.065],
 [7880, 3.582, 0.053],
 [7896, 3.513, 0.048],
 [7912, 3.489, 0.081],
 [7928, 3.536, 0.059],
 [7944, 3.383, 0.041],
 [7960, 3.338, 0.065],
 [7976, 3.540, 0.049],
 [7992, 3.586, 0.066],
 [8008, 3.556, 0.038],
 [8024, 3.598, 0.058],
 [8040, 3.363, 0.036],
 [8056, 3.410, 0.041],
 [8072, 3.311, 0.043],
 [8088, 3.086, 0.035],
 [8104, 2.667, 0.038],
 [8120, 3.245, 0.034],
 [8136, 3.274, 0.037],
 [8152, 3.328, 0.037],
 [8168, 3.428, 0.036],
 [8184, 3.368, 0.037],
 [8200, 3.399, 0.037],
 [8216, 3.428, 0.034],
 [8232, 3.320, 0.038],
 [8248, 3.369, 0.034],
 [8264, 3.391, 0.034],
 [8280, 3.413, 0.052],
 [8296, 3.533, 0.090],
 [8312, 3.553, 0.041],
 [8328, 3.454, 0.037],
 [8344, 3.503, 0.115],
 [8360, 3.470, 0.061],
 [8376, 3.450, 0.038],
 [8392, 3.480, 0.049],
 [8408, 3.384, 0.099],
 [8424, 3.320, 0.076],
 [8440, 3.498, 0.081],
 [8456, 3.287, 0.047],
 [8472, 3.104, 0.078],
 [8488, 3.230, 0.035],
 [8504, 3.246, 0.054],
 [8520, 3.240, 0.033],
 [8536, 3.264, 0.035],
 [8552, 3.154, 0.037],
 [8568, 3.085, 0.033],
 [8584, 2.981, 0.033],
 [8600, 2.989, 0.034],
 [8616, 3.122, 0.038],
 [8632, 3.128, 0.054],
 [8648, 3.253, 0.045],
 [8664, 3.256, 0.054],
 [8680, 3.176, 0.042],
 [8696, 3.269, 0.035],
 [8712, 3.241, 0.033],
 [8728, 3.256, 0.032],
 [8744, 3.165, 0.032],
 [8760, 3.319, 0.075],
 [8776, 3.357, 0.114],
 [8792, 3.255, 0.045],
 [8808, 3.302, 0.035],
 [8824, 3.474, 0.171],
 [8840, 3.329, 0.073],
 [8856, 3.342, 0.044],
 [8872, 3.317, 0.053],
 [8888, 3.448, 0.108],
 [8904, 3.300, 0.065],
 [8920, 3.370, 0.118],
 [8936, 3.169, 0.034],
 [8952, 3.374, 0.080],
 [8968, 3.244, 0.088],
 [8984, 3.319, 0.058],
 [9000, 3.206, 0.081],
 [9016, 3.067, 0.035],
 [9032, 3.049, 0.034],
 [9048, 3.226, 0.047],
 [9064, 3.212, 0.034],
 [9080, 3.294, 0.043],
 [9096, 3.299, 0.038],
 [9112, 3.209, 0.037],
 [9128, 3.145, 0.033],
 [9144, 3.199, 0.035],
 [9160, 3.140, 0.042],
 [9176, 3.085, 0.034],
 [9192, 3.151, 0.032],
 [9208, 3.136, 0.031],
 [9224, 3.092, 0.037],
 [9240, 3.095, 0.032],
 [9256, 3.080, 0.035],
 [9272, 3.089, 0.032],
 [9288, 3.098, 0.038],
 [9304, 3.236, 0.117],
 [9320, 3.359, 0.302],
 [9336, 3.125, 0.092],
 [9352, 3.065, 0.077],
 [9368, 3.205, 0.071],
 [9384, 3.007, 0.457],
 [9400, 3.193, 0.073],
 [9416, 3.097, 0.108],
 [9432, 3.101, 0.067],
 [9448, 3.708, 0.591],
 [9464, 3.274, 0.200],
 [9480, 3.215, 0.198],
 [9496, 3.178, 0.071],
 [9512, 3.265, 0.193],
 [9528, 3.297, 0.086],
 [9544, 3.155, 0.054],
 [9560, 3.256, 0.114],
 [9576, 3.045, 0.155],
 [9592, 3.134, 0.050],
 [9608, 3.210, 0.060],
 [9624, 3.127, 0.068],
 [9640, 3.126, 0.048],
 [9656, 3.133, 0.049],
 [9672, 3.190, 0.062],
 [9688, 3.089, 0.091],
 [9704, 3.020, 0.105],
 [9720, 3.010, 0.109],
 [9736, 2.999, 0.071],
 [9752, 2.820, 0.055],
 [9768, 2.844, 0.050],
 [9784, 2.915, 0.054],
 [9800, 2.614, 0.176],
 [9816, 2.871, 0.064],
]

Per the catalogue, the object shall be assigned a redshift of 0.37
